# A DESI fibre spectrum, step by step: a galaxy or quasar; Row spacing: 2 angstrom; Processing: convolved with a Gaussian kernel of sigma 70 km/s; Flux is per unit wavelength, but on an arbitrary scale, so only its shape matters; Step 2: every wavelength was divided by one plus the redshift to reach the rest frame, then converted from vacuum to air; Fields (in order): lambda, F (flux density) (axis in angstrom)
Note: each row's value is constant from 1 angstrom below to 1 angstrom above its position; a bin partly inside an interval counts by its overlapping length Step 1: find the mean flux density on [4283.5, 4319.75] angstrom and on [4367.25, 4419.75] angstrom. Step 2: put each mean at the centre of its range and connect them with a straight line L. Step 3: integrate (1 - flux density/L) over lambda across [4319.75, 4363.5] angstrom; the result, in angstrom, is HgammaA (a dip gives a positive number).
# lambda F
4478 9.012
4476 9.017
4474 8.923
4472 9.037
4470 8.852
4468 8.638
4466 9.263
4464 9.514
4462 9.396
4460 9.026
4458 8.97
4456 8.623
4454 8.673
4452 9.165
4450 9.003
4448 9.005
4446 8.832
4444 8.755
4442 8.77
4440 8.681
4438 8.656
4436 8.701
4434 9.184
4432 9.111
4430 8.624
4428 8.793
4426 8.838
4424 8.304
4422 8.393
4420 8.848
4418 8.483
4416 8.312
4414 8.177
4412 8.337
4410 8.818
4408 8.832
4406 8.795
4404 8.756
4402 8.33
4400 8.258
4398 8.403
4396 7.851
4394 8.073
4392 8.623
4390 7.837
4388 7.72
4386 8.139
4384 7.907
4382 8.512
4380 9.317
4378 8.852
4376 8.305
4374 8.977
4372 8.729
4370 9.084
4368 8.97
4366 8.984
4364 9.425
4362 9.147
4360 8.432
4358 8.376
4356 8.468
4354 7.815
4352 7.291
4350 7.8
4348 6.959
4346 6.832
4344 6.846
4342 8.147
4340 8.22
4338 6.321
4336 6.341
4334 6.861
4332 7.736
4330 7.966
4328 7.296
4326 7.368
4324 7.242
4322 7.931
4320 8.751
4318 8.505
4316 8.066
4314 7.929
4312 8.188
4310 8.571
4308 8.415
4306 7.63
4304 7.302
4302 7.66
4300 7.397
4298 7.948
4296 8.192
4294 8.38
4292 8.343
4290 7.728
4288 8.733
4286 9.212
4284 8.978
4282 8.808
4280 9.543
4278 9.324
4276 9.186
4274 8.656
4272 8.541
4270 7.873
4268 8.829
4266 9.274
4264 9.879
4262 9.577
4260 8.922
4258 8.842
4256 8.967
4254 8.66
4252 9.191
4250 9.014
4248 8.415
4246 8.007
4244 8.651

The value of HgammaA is 3.5 angstrom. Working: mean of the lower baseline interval 8.18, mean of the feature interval 7.64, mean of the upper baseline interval 8.48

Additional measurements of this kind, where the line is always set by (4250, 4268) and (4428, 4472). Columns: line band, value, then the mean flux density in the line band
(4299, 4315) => 2.1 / 7.89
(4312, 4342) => 4.7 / 7.65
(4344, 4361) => 2.5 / 7.69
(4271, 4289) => 0.2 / 9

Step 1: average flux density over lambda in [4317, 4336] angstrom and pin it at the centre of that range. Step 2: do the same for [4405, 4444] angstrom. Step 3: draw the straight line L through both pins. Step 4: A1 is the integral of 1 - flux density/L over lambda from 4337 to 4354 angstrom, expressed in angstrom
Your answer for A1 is 1.1 angstrom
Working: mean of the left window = 7.67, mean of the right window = 8.67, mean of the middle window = 7.33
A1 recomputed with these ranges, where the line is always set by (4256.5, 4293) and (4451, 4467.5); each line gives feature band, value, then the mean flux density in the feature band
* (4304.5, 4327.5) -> 2.4 angstrom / 8.02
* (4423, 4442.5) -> 0.6 angstrom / 8.77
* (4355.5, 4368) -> 0.2 angstrom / 8.83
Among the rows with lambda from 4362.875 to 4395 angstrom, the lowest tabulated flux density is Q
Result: 7.72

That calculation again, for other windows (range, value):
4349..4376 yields 7.291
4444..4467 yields 8.623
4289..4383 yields 6.321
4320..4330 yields 7.242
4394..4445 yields 7.851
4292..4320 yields 7.302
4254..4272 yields 7.873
